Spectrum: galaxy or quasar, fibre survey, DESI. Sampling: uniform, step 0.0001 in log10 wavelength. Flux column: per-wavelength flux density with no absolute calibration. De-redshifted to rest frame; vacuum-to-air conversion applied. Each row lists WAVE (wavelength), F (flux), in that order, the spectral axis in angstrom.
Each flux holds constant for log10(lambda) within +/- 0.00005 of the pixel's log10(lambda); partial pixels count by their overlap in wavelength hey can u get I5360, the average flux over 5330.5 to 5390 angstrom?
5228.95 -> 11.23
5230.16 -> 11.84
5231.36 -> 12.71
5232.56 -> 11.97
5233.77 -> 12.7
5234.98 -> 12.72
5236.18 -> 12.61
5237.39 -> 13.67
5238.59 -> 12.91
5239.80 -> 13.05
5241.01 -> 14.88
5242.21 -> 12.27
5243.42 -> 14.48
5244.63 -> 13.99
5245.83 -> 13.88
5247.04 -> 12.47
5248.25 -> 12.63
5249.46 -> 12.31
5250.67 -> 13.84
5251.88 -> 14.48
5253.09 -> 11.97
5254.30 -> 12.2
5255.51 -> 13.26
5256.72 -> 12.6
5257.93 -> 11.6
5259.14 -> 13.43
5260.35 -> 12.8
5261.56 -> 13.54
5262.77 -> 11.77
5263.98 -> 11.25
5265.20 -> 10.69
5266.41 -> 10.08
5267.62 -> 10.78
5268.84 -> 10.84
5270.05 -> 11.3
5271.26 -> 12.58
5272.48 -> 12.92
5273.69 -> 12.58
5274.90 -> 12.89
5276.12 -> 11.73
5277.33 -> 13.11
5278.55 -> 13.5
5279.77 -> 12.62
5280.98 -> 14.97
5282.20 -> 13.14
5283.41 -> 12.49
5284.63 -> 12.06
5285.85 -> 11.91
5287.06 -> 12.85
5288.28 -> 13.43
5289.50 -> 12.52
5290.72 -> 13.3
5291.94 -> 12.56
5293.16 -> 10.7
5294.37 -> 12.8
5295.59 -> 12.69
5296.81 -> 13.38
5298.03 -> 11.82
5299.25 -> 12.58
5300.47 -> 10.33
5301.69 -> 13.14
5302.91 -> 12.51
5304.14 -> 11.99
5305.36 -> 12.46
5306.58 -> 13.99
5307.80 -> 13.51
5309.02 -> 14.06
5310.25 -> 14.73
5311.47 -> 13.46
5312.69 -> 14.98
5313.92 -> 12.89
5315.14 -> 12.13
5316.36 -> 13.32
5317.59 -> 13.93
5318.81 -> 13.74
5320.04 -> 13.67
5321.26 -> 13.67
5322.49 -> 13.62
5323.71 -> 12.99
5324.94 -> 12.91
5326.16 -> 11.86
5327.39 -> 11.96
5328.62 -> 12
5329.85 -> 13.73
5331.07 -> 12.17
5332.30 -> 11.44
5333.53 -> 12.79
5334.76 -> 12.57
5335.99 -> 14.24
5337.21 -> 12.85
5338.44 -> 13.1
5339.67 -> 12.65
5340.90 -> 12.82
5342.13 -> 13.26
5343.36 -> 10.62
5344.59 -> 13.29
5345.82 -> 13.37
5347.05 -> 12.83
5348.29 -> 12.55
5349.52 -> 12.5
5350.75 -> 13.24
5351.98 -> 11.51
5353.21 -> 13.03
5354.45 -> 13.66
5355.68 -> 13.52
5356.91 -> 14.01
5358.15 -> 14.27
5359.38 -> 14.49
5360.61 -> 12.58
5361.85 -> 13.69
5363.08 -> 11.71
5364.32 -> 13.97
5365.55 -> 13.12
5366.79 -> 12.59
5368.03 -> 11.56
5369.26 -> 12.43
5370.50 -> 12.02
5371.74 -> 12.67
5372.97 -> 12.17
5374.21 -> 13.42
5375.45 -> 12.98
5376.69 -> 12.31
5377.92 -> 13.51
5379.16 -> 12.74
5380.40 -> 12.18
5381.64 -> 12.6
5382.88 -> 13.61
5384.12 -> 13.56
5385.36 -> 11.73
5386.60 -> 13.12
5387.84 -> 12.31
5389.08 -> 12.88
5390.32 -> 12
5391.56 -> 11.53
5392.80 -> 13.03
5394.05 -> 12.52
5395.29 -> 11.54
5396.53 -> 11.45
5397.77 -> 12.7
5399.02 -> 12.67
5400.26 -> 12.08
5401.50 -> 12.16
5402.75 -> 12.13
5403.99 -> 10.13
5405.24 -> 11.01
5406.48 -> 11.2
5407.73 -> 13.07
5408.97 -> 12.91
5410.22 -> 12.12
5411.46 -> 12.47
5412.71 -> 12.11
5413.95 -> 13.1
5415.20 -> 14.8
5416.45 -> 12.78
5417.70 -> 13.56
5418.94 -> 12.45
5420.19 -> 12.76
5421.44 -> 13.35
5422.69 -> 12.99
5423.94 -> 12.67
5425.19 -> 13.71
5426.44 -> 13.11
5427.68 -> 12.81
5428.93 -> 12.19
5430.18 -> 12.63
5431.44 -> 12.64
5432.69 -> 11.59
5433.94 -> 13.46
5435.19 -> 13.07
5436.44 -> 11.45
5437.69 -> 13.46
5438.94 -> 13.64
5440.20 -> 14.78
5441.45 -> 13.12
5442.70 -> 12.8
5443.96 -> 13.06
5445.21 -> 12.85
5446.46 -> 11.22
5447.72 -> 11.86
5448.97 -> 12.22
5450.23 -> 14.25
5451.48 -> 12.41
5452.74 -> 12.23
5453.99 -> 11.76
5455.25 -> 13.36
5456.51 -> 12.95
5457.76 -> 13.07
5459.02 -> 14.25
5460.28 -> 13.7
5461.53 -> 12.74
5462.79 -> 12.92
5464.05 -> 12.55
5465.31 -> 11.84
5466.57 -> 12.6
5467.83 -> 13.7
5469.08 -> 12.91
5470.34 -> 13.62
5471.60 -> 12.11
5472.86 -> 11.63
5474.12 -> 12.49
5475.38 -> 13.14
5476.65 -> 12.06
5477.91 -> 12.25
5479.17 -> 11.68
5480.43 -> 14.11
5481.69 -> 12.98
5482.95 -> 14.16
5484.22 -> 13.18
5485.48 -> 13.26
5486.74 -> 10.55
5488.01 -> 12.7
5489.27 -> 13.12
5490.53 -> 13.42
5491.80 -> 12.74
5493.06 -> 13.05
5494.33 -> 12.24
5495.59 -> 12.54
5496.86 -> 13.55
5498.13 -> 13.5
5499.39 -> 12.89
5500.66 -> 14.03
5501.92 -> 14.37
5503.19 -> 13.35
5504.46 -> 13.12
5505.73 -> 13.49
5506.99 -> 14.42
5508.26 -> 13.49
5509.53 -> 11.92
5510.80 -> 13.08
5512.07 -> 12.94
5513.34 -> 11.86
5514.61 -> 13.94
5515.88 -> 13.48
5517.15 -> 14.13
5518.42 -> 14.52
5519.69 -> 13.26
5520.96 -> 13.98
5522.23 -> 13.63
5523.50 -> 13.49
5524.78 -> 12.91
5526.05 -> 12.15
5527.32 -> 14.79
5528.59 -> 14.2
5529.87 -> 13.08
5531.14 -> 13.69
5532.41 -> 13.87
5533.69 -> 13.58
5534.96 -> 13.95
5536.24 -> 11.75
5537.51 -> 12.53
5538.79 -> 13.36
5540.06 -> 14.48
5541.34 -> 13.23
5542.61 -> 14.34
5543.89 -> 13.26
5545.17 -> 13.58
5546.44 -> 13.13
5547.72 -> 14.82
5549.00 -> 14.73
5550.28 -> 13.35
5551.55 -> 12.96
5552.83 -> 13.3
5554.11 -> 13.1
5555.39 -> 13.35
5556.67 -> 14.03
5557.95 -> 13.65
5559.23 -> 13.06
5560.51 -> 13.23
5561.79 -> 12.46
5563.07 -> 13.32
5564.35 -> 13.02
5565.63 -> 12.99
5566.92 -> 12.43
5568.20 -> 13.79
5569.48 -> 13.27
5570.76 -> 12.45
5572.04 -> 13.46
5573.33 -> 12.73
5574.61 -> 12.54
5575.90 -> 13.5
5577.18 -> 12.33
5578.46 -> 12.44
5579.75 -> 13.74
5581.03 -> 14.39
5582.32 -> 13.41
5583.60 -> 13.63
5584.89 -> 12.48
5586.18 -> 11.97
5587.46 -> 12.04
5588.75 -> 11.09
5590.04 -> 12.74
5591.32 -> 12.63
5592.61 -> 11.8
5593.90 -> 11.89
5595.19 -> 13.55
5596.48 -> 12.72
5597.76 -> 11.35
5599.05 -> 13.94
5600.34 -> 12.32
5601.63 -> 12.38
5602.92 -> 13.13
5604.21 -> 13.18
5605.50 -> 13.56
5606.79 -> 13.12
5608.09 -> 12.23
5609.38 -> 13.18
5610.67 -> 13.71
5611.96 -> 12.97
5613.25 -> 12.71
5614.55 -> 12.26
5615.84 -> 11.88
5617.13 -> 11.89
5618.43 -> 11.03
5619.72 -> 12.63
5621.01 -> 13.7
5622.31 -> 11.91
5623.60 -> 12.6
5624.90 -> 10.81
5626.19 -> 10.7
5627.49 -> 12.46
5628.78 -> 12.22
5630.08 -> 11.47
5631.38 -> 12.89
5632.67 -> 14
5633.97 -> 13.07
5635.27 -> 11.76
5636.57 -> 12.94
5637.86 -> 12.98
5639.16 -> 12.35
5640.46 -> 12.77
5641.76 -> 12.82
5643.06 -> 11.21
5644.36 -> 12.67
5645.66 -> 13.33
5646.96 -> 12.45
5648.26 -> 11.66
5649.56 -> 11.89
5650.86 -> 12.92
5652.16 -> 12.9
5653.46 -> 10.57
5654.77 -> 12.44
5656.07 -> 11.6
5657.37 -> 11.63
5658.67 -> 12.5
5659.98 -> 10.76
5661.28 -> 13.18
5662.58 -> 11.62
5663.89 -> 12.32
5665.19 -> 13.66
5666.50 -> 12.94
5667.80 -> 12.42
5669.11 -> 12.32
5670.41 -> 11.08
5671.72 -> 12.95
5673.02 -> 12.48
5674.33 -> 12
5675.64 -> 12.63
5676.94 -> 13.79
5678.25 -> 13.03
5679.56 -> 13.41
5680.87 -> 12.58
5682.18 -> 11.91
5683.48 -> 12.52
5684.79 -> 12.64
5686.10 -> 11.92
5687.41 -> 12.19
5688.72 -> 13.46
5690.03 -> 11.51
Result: 12.8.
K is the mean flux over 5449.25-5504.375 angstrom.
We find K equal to 12.9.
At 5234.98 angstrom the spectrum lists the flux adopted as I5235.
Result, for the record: 12.72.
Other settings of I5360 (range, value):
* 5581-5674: 12.4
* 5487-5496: 12.7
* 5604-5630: 12.4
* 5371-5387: 12.8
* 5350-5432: 12.7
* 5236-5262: 13.1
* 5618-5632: 12.1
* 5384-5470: 12.7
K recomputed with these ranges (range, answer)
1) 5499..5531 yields 13.5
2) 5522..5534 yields 13.5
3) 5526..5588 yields 13.3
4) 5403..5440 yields 12.7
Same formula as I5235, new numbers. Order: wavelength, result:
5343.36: 10.62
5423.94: 12.67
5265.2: 10.69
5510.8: 13.08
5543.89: 13.26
